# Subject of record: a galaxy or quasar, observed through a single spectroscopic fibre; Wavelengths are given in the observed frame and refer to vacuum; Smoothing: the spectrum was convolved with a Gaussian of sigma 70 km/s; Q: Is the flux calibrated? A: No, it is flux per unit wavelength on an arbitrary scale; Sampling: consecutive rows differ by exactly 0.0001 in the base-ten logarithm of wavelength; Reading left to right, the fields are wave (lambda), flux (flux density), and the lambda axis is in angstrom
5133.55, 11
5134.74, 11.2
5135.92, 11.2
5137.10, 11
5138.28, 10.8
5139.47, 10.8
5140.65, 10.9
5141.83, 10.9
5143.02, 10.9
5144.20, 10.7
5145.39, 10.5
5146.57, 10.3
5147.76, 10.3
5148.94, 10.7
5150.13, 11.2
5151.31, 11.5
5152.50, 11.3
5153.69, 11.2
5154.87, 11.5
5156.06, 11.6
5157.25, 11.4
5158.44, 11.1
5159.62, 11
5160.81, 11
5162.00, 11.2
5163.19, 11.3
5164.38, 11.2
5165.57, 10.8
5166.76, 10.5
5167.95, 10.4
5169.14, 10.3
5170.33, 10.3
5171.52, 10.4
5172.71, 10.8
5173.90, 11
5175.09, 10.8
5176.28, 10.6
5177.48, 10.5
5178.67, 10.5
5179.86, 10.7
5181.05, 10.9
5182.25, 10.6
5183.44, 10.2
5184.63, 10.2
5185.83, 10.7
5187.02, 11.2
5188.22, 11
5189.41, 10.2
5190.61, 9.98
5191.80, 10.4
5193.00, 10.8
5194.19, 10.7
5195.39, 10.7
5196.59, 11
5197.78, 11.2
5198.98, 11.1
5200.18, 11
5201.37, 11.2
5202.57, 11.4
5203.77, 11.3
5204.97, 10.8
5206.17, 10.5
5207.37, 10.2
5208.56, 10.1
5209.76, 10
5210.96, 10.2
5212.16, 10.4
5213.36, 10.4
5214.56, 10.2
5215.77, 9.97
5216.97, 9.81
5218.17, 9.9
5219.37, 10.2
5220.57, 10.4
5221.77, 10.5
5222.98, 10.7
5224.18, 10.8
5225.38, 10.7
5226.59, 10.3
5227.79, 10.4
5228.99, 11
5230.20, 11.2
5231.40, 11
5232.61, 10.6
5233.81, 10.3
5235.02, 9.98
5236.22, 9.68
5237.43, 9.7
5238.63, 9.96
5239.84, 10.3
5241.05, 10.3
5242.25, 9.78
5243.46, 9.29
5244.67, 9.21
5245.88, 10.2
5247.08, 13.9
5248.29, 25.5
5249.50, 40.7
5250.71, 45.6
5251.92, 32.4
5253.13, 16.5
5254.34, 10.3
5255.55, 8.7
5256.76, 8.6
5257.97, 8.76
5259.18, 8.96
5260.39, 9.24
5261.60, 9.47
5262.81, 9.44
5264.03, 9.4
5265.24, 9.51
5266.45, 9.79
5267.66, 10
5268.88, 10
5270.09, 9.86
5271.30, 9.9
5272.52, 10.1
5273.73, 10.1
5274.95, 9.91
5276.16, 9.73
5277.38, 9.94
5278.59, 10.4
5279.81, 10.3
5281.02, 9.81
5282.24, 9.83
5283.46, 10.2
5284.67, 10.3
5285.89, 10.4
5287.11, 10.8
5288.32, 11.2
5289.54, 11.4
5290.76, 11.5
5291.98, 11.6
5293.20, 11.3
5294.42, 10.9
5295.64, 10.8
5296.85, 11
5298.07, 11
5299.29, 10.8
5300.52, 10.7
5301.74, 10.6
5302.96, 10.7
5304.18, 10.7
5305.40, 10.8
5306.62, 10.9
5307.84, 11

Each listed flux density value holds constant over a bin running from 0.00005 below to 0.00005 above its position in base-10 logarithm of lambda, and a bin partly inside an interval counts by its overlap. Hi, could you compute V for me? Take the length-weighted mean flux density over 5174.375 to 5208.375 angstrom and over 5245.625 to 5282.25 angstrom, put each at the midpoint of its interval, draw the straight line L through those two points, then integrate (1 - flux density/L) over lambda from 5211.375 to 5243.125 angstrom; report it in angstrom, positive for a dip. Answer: 4.7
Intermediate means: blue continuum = 10.7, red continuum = 13.5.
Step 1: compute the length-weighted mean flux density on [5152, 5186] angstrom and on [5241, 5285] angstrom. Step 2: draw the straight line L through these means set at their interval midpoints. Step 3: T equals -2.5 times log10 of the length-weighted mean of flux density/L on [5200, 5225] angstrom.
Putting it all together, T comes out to 0.13 mag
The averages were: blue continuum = 10.8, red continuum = 12.9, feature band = 10.5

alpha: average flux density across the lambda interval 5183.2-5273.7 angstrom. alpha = 11.7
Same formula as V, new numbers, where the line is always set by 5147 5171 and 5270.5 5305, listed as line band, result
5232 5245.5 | 1.01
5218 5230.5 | 0.24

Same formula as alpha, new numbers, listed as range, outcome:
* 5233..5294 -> 12.3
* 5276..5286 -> 10.1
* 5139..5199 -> 10.8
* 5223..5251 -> 13.5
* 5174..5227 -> 10.6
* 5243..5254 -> 22.5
